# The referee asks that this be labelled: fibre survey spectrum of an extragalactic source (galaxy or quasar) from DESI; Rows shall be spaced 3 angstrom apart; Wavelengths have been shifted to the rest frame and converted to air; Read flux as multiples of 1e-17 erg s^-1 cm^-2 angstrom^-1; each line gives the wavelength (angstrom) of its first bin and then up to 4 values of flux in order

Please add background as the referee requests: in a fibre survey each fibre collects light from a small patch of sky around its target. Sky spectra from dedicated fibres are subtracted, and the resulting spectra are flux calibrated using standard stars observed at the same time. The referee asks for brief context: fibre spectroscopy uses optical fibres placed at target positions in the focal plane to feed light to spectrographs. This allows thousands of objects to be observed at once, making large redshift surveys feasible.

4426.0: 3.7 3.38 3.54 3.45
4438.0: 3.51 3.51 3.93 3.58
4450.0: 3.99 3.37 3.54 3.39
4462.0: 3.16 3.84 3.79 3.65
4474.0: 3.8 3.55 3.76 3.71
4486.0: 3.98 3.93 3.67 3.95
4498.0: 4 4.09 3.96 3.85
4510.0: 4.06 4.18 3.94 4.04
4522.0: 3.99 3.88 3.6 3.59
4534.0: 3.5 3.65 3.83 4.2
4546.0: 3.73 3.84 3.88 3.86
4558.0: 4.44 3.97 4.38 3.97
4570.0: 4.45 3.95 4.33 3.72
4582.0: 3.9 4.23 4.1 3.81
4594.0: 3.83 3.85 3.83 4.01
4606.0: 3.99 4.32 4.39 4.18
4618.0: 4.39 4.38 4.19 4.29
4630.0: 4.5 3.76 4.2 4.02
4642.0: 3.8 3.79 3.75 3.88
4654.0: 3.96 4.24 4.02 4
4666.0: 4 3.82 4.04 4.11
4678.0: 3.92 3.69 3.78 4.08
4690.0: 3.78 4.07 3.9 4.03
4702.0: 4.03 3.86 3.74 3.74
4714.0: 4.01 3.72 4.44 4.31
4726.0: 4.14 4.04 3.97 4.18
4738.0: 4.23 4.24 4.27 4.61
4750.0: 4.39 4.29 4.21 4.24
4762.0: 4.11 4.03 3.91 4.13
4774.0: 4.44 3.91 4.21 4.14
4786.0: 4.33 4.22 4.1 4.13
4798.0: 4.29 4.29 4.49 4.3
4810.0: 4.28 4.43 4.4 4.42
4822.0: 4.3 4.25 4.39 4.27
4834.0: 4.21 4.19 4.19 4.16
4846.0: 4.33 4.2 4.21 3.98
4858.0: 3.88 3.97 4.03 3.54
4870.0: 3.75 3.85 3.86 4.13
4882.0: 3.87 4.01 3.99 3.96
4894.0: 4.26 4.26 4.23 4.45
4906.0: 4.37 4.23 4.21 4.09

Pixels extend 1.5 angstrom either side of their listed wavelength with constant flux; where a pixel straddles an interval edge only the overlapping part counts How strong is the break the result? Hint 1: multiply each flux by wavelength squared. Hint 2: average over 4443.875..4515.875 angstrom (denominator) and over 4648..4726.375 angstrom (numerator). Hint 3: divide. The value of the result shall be 1.15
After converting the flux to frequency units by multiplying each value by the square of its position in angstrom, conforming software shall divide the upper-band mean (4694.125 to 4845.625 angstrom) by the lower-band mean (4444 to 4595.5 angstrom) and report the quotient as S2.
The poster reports 1.20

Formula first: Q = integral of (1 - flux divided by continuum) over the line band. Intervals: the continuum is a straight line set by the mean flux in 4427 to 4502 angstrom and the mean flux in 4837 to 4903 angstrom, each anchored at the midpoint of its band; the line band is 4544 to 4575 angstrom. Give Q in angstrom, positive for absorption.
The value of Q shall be -2.4 angstrom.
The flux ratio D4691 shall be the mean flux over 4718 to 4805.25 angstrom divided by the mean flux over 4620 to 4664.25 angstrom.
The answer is 1.04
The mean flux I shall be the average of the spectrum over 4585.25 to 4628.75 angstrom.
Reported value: 4.12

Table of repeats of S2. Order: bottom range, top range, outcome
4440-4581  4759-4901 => 1.23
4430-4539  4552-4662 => 1.15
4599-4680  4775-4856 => 1.13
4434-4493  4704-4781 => 1.28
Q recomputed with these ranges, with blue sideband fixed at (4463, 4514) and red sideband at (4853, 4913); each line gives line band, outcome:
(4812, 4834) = -1.79 angstrom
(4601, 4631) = -2.56 angstrom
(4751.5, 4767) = -0.71 angstrom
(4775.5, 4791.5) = -0.65 angstrom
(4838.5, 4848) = -0.48 angstrom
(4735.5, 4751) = -1.40 angstrom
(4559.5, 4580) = -1.17 angstrom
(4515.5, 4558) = 0.42 angstrom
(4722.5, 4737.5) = -0.57 angstrom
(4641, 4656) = 0.31 angstrom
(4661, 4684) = 0.07 angstrom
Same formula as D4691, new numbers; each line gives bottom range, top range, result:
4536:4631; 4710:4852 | 1.03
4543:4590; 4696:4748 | 1.01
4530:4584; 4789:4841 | 1.08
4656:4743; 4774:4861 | 1.06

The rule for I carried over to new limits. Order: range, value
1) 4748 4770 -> 4.18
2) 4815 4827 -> 4.34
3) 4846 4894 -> 3.97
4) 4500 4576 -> 3.96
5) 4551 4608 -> 4.03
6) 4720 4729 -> 4.23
